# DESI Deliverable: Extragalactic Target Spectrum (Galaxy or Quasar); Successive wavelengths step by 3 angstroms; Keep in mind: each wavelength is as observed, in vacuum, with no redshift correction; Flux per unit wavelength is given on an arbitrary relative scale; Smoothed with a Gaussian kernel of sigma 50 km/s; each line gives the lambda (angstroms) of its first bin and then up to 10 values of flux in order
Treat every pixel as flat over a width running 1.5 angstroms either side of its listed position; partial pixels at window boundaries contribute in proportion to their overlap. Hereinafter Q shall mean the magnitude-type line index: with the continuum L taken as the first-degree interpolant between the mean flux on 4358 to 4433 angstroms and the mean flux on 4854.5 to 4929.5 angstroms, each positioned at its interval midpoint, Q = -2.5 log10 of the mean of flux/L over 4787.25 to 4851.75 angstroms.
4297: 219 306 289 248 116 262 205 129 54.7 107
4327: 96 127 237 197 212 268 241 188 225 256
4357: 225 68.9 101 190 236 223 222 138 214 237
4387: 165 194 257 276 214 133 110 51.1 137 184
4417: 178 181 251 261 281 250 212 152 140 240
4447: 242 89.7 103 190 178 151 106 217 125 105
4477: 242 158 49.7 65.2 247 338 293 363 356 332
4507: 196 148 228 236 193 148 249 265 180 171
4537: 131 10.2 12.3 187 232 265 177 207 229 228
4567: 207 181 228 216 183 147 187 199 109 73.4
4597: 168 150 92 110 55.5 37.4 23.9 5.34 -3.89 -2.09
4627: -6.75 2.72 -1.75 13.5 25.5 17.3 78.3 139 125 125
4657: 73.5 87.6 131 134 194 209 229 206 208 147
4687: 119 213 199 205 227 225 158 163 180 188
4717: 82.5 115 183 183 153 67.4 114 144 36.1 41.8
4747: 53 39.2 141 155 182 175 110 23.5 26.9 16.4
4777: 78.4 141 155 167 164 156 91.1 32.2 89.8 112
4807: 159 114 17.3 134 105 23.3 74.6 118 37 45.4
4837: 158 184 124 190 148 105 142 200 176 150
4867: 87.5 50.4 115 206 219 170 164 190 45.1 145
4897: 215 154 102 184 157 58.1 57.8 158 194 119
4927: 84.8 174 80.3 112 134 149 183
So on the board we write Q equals 0.344 mag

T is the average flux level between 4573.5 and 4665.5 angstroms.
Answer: 87.4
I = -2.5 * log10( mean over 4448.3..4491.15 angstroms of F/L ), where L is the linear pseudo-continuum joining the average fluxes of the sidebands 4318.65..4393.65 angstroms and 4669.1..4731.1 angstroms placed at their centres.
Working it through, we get 0.232 mag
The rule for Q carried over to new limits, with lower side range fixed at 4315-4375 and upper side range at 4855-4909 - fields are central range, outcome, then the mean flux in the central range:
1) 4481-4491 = 0.28 mag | 133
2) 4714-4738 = 0.20 mag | 133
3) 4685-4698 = -0.14 mag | 184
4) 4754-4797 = 0.32 mag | 117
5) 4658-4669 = 0.28 mag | 126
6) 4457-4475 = 0.16 mag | 149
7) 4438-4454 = 0.07 mag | 164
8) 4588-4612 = 0.45 mag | 110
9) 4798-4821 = 0.50 mag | 98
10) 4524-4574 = -0.10 mag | 185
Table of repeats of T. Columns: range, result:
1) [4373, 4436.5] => 198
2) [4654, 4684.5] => 161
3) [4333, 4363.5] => 203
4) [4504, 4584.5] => 189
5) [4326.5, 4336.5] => 168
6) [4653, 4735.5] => 162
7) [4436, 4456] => 165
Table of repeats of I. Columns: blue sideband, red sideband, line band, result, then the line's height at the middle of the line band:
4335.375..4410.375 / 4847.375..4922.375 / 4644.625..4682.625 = 0.09 mag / 165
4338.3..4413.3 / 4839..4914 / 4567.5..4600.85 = 0.02 mag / 172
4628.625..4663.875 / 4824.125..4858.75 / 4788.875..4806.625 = 0.07 mag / 113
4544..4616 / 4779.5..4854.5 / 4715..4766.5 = 0.11 mag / 129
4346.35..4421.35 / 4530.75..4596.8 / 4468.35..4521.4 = -0.22 mag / 176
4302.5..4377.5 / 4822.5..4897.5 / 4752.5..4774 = 0.32 mag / 145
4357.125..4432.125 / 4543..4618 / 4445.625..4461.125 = 0.13 mag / 179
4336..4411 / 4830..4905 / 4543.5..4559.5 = -0.16 mag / 174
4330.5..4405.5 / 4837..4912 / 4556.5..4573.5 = -0.17 mag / 181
